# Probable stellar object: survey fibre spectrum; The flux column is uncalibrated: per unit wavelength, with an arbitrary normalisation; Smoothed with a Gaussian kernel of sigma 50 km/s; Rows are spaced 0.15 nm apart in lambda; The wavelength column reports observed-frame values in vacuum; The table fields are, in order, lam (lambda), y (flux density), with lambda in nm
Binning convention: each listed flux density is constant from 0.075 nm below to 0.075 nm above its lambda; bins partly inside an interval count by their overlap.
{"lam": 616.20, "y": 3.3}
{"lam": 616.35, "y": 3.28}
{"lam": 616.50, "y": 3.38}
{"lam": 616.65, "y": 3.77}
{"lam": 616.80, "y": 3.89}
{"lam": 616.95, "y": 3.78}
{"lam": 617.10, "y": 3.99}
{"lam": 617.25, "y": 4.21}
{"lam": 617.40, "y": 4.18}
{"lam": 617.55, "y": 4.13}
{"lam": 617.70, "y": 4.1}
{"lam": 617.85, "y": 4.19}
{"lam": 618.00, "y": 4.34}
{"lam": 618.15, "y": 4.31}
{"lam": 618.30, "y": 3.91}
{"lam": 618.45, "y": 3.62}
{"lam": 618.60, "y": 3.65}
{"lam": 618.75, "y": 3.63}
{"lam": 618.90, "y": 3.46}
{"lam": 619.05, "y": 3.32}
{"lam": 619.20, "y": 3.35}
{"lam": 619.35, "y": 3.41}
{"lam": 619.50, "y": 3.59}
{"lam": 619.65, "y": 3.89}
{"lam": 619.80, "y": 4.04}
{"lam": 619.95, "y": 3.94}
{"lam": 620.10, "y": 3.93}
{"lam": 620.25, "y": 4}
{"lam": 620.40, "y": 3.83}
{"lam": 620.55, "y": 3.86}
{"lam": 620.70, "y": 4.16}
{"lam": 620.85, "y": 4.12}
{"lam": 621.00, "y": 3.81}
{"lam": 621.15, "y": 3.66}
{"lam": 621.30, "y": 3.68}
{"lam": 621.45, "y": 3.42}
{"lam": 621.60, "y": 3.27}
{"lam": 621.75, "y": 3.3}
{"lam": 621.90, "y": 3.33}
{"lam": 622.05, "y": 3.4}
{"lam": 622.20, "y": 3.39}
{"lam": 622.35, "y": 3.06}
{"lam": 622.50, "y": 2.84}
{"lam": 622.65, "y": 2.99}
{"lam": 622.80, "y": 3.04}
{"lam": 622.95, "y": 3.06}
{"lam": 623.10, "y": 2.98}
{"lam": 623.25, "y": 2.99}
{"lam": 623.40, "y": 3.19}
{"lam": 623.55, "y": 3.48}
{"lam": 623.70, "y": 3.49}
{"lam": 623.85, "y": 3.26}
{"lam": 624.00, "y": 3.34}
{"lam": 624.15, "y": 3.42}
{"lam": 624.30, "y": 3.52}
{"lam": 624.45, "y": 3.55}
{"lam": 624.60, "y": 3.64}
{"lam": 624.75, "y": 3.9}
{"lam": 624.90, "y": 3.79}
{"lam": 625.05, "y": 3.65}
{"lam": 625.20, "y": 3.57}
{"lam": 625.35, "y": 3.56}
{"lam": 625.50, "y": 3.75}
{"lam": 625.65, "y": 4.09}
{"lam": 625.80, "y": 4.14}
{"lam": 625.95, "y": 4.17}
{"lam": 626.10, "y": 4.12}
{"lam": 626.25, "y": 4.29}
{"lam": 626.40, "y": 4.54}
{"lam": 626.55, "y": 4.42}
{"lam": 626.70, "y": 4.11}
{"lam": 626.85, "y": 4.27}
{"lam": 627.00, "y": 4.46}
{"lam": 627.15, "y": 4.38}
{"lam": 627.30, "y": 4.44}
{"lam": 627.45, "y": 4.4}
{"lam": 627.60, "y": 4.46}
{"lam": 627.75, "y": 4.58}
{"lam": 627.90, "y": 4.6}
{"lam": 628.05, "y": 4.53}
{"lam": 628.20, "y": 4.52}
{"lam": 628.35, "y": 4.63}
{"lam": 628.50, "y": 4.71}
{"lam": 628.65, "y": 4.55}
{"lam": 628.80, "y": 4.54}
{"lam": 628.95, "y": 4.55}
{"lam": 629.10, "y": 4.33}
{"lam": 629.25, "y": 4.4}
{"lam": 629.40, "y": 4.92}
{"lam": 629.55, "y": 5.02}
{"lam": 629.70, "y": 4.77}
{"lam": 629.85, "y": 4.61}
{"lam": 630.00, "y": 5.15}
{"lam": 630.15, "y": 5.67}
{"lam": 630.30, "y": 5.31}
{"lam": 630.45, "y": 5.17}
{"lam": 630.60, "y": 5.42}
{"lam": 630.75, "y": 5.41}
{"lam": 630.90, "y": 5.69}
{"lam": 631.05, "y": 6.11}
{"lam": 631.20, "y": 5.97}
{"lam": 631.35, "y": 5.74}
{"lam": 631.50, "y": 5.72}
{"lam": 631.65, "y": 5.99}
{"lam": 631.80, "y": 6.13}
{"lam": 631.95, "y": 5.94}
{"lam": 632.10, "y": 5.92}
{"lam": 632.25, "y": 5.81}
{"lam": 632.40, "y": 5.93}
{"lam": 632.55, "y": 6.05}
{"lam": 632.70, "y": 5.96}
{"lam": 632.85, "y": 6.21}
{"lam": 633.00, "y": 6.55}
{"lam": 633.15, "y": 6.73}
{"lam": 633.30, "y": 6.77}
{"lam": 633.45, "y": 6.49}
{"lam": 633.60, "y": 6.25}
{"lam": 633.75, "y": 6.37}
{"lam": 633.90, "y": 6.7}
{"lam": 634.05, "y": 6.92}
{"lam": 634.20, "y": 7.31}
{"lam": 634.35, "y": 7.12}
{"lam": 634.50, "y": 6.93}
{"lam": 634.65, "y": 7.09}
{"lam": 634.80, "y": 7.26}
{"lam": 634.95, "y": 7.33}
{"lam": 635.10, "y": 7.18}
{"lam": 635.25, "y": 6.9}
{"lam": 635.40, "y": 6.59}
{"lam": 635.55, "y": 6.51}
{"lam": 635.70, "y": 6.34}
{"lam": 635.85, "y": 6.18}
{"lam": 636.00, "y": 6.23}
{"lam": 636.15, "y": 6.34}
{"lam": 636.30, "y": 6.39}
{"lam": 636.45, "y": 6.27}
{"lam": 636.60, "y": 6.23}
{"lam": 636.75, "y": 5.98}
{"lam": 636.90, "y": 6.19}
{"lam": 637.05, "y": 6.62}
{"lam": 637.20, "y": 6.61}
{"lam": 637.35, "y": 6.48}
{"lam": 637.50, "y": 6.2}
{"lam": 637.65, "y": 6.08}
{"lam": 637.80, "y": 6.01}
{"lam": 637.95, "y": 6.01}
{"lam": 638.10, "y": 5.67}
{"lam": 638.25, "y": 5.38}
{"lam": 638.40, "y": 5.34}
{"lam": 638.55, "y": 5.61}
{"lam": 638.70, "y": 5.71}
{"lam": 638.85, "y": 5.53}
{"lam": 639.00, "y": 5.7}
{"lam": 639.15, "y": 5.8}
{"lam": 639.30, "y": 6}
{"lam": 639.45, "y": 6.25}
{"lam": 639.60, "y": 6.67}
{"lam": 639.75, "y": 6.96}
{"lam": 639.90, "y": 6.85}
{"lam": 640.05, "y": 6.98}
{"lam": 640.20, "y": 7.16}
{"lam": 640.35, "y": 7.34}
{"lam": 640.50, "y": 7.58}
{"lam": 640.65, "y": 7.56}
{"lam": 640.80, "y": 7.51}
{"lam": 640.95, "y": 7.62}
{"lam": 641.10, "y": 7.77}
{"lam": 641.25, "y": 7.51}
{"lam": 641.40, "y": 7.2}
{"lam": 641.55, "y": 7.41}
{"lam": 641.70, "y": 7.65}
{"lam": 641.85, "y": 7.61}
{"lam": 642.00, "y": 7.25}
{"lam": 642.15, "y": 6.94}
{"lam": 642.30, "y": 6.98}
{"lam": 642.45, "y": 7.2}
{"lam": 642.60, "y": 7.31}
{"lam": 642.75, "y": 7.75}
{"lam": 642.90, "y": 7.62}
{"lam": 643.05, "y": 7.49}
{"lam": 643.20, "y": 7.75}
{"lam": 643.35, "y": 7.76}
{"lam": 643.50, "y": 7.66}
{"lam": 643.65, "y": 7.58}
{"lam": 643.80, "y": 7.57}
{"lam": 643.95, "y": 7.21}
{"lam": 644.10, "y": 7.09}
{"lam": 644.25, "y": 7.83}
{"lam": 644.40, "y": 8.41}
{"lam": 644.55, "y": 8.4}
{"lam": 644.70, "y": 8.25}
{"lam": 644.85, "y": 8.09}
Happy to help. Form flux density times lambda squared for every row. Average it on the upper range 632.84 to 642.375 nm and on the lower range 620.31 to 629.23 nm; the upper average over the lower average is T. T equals 1.79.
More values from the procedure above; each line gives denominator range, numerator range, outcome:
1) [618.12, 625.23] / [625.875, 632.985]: 1.46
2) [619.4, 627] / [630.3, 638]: 1.78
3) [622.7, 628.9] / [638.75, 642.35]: 1.85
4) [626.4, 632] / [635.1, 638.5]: 1.29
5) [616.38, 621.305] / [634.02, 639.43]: 1.74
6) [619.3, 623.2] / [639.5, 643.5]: 2.22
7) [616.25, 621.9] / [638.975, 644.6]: 2.07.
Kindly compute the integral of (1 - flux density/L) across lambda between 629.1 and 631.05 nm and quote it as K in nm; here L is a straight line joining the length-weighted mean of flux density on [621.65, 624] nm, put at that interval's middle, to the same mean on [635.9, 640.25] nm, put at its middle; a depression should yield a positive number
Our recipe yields -0.22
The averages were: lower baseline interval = 3.19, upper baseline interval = 6.18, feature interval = 5.14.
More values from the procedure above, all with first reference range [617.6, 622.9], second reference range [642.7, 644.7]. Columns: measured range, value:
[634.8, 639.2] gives 0.22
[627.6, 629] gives 0.13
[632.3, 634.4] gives -0.21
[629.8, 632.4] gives -0.05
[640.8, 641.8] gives -0.03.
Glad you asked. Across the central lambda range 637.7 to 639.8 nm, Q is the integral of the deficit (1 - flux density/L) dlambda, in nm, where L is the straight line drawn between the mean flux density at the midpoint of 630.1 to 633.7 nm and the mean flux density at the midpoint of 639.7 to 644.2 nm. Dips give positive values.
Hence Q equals 0.32 nm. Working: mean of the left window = 5.96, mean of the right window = 7.4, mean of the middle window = 5.89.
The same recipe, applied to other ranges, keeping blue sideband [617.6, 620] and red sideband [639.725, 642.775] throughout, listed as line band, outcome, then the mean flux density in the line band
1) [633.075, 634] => -0.066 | 6.56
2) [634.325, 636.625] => -0.093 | 6.68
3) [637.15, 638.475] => 0.162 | 5.96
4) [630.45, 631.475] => 0.006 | 5.68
